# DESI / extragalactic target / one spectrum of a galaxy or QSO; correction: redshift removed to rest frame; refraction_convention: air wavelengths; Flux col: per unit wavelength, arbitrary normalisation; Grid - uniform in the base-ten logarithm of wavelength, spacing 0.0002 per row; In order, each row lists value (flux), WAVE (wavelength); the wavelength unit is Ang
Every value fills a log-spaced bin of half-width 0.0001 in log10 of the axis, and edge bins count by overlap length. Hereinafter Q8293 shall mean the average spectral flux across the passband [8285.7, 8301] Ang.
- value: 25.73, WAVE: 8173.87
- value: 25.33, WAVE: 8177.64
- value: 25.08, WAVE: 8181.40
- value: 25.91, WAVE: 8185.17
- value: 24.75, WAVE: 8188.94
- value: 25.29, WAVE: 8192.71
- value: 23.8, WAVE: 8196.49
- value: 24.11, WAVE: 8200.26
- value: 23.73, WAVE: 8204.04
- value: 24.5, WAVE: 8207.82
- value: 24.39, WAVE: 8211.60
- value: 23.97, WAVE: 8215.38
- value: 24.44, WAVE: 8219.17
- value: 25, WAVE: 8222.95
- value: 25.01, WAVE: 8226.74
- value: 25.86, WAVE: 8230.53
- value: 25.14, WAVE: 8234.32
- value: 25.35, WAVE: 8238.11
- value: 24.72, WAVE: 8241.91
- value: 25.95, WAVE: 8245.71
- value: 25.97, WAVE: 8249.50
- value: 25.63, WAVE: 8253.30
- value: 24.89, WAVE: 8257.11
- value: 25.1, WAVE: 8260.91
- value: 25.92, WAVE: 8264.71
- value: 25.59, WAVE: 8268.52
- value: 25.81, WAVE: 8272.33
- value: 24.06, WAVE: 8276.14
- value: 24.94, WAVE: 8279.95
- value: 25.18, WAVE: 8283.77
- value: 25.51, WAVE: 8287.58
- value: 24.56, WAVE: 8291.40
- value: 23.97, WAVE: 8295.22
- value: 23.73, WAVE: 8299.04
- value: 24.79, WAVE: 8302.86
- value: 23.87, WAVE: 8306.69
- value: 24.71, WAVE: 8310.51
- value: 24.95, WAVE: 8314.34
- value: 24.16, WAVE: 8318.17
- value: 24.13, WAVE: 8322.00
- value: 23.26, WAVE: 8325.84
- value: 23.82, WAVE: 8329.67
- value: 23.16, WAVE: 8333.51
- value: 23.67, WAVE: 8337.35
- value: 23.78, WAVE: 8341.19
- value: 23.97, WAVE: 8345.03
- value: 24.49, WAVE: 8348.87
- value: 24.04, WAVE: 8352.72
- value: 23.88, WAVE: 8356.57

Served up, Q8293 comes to 24.4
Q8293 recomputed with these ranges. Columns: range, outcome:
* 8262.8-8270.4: 25.8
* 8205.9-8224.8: 24.5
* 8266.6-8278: 25.1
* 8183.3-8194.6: 25.3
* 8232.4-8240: 25.3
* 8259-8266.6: 25.5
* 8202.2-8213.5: 24.2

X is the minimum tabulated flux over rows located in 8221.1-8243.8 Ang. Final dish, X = 24.72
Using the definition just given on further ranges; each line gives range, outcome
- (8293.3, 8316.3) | 23.73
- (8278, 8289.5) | 24.94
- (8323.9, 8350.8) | 23.16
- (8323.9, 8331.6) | 23.26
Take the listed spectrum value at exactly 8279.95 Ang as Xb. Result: 24.94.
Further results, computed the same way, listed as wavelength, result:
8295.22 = 23.97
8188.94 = 24.75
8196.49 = 23.8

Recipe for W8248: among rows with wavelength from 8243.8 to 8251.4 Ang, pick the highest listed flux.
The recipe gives 25.97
